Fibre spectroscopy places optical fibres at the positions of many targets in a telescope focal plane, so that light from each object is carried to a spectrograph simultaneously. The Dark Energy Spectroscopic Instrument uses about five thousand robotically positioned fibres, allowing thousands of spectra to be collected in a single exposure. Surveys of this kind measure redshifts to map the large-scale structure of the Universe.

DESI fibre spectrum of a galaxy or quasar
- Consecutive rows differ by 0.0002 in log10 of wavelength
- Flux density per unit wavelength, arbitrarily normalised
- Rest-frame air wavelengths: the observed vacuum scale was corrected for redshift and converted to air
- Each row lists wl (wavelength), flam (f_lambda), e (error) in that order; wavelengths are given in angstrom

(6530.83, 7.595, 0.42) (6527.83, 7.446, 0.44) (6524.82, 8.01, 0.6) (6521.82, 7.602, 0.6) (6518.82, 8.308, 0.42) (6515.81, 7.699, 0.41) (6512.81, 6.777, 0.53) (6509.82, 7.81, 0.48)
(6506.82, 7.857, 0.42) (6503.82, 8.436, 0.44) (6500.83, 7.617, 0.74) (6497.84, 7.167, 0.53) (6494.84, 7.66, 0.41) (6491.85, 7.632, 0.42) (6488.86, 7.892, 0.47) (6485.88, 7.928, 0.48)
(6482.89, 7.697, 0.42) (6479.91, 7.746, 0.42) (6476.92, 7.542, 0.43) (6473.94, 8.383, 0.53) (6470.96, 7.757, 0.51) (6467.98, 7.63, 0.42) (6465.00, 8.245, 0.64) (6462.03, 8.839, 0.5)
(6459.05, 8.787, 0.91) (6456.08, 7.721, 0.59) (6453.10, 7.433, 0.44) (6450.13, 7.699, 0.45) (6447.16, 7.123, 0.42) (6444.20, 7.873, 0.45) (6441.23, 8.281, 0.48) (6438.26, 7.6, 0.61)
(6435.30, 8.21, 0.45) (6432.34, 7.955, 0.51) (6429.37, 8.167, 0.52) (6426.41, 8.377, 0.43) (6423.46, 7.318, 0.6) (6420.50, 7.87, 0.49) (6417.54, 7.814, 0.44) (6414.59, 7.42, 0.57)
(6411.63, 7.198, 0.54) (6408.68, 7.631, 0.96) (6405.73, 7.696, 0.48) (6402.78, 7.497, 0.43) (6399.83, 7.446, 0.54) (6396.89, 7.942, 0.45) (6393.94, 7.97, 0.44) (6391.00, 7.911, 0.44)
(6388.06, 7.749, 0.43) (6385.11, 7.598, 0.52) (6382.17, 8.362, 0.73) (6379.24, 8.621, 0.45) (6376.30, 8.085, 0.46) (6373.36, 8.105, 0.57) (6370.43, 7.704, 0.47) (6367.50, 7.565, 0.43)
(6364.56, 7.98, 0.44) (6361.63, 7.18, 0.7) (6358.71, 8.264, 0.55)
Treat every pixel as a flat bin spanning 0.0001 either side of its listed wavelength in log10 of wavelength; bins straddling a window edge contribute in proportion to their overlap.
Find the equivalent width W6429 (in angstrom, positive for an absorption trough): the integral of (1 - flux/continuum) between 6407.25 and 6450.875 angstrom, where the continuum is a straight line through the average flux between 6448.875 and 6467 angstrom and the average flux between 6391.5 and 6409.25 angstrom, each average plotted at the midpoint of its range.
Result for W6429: 0.8 angstrom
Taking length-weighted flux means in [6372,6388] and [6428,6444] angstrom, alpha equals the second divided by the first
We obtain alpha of 0.99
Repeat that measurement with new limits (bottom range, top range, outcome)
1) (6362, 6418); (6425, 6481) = 1.02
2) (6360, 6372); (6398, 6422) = 0.99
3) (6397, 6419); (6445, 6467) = 1.05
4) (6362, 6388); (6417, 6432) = 1.00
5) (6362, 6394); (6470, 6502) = 0.97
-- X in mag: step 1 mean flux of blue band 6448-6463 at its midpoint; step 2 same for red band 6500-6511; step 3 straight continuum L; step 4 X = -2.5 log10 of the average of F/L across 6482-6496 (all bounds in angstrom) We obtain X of 0.03 mag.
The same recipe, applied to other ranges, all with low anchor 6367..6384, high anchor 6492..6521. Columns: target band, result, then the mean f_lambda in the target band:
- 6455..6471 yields -0.05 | 8.21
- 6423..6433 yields -0.01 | 8.02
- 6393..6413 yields 0.05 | 7.62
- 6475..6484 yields 0.01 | 7.69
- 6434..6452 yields 0.01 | 7.79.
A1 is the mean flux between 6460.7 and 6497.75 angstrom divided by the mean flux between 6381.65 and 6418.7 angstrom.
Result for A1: 1.02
